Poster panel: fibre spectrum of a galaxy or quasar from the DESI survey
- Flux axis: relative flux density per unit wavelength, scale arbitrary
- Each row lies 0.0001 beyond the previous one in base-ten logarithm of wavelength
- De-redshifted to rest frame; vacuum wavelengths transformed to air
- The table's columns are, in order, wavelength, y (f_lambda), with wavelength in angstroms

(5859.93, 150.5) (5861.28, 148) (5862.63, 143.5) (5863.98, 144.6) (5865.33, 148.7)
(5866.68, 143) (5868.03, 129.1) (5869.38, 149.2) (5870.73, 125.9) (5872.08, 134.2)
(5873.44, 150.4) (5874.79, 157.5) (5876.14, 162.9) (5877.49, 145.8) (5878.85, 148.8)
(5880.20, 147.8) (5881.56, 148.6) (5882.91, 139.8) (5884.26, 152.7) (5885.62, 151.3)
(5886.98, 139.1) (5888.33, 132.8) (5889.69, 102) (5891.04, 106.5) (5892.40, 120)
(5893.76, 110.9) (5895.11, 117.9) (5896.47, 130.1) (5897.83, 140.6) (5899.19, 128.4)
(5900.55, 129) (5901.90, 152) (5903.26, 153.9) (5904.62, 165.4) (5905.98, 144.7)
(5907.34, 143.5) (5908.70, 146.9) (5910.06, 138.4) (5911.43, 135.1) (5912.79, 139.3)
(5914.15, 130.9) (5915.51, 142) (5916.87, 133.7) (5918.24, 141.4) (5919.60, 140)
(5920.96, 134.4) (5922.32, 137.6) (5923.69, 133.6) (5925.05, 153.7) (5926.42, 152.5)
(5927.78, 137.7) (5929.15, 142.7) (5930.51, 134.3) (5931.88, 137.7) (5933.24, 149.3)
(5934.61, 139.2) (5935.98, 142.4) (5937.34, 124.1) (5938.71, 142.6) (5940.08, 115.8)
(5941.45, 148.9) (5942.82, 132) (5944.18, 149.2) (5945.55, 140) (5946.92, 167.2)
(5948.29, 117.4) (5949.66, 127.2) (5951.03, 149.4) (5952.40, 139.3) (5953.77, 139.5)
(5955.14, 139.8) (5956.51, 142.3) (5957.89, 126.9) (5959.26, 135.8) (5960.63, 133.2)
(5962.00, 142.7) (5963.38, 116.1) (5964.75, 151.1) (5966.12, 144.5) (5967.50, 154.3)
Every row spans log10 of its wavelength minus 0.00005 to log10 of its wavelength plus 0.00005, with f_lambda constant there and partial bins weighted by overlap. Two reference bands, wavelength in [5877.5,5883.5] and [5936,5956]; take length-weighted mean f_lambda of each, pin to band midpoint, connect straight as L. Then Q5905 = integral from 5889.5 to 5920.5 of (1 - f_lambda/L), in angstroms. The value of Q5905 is 1.77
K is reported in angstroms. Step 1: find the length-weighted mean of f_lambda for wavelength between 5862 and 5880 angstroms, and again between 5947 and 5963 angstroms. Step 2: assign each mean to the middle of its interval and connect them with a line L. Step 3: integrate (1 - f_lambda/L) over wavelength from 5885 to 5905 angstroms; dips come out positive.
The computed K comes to 1.6 angstroms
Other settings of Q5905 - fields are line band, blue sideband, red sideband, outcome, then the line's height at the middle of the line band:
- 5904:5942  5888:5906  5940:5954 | -1.4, 135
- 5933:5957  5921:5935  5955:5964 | -0.3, 137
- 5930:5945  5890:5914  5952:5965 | -0.2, 136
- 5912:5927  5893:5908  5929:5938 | -0.2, 138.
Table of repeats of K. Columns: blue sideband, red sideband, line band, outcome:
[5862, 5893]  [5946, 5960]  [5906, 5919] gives 0.01 angstroms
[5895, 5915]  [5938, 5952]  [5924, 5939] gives -0.20 angstroms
